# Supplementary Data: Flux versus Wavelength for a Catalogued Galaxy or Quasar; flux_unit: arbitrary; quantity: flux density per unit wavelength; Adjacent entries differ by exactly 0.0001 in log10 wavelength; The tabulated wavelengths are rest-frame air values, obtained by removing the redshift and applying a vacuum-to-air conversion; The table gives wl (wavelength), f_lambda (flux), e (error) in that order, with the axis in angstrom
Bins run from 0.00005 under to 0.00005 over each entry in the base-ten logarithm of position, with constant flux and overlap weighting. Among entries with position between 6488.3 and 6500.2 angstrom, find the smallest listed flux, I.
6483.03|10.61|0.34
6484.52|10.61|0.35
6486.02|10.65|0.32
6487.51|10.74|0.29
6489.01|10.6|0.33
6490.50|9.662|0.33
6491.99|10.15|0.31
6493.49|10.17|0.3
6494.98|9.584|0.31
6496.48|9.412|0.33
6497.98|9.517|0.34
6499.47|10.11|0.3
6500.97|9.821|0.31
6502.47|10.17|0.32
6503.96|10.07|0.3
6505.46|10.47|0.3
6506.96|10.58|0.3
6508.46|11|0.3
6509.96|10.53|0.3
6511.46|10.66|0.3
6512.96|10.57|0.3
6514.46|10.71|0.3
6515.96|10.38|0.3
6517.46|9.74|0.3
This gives 9.412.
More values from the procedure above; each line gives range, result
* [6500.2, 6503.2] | 9.821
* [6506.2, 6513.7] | 10.53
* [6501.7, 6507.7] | 10.07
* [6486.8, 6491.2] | 9.662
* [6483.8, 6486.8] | 10.61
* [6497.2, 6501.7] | 9.517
